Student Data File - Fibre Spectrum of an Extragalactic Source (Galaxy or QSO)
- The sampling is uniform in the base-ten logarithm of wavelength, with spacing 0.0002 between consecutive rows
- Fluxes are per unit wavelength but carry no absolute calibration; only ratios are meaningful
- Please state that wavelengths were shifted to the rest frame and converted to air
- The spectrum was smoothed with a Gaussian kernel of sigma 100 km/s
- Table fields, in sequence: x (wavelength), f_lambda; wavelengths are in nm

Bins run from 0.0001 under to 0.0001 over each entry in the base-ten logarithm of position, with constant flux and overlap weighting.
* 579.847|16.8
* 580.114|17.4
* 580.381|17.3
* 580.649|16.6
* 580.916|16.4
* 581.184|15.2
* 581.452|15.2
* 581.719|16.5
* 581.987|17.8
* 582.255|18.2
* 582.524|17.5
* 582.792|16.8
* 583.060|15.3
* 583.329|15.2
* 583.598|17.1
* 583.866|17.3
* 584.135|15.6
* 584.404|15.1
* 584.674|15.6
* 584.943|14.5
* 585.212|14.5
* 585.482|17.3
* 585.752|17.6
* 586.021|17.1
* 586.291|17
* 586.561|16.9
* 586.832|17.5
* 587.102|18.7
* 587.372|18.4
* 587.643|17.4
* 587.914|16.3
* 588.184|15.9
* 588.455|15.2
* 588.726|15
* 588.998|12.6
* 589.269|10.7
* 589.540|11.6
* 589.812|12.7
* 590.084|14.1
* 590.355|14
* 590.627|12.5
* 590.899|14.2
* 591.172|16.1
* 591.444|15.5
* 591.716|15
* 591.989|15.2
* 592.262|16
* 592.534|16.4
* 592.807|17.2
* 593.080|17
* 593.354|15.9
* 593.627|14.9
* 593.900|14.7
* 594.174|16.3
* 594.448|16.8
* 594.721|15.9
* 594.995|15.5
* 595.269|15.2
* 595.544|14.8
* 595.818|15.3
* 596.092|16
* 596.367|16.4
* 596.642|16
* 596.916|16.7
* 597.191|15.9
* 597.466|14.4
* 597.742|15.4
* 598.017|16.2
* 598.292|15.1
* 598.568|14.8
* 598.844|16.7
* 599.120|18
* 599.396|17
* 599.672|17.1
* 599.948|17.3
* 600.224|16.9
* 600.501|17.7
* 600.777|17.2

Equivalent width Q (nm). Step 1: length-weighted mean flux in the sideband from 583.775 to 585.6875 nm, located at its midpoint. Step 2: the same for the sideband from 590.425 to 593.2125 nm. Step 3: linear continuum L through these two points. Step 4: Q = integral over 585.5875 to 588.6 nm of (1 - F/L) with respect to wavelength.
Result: -0.28 nm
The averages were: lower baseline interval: 15.7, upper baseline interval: 15.5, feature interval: 17.1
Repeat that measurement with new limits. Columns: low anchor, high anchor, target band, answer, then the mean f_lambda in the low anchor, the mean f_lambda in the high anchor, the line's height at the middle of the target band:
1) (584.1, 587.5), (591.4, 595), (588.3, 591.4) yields 0.50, 16.6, 15.9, 16.2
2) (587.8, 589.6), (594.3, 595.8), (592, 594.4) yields -0.14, 14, 15.6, 15.1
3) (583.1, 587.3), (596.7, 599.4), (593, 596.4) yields 0.08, 16.5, 16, 16.1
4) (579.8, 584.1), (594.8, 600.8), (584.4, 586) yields 0.06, 16.6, 16.1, 16.5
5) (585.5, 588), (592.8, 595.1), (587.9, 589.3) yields 0.22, 17.4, 16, 17.1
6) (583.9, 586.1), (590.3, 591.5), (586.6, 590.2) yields -0.01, 15.9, 14.4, 15.1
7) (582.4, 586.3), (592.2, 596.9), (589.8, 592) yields 0.22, 16.2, 15.9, 16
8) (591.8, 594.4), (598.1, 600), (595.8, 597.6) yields 0.05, 16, 16.5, 16.3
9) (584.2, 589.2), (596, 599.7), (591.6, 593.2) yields 0.00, 16.2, 16.1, 16.1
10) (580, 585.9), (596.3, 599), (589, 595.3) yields 0.43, 16.4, 15.8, 16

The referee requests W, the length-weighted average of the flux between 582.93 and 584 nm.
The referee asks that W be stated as 16.2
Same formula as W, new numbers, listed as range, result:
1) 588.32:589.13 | 14.3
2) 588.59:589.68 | 12.5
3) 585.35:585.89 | 17.5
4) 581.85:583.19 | 17.1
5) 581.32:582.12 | 16.5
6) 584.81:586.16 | 16.2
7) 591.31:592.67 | 15.6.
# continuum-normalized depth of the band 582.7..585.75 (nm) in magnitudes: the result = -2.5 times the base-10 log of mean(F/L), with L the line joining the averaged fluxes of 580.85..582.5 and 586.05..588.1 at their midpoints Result 0.07 mag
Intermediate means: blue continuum 16.6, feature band 15.9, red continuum 17.4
